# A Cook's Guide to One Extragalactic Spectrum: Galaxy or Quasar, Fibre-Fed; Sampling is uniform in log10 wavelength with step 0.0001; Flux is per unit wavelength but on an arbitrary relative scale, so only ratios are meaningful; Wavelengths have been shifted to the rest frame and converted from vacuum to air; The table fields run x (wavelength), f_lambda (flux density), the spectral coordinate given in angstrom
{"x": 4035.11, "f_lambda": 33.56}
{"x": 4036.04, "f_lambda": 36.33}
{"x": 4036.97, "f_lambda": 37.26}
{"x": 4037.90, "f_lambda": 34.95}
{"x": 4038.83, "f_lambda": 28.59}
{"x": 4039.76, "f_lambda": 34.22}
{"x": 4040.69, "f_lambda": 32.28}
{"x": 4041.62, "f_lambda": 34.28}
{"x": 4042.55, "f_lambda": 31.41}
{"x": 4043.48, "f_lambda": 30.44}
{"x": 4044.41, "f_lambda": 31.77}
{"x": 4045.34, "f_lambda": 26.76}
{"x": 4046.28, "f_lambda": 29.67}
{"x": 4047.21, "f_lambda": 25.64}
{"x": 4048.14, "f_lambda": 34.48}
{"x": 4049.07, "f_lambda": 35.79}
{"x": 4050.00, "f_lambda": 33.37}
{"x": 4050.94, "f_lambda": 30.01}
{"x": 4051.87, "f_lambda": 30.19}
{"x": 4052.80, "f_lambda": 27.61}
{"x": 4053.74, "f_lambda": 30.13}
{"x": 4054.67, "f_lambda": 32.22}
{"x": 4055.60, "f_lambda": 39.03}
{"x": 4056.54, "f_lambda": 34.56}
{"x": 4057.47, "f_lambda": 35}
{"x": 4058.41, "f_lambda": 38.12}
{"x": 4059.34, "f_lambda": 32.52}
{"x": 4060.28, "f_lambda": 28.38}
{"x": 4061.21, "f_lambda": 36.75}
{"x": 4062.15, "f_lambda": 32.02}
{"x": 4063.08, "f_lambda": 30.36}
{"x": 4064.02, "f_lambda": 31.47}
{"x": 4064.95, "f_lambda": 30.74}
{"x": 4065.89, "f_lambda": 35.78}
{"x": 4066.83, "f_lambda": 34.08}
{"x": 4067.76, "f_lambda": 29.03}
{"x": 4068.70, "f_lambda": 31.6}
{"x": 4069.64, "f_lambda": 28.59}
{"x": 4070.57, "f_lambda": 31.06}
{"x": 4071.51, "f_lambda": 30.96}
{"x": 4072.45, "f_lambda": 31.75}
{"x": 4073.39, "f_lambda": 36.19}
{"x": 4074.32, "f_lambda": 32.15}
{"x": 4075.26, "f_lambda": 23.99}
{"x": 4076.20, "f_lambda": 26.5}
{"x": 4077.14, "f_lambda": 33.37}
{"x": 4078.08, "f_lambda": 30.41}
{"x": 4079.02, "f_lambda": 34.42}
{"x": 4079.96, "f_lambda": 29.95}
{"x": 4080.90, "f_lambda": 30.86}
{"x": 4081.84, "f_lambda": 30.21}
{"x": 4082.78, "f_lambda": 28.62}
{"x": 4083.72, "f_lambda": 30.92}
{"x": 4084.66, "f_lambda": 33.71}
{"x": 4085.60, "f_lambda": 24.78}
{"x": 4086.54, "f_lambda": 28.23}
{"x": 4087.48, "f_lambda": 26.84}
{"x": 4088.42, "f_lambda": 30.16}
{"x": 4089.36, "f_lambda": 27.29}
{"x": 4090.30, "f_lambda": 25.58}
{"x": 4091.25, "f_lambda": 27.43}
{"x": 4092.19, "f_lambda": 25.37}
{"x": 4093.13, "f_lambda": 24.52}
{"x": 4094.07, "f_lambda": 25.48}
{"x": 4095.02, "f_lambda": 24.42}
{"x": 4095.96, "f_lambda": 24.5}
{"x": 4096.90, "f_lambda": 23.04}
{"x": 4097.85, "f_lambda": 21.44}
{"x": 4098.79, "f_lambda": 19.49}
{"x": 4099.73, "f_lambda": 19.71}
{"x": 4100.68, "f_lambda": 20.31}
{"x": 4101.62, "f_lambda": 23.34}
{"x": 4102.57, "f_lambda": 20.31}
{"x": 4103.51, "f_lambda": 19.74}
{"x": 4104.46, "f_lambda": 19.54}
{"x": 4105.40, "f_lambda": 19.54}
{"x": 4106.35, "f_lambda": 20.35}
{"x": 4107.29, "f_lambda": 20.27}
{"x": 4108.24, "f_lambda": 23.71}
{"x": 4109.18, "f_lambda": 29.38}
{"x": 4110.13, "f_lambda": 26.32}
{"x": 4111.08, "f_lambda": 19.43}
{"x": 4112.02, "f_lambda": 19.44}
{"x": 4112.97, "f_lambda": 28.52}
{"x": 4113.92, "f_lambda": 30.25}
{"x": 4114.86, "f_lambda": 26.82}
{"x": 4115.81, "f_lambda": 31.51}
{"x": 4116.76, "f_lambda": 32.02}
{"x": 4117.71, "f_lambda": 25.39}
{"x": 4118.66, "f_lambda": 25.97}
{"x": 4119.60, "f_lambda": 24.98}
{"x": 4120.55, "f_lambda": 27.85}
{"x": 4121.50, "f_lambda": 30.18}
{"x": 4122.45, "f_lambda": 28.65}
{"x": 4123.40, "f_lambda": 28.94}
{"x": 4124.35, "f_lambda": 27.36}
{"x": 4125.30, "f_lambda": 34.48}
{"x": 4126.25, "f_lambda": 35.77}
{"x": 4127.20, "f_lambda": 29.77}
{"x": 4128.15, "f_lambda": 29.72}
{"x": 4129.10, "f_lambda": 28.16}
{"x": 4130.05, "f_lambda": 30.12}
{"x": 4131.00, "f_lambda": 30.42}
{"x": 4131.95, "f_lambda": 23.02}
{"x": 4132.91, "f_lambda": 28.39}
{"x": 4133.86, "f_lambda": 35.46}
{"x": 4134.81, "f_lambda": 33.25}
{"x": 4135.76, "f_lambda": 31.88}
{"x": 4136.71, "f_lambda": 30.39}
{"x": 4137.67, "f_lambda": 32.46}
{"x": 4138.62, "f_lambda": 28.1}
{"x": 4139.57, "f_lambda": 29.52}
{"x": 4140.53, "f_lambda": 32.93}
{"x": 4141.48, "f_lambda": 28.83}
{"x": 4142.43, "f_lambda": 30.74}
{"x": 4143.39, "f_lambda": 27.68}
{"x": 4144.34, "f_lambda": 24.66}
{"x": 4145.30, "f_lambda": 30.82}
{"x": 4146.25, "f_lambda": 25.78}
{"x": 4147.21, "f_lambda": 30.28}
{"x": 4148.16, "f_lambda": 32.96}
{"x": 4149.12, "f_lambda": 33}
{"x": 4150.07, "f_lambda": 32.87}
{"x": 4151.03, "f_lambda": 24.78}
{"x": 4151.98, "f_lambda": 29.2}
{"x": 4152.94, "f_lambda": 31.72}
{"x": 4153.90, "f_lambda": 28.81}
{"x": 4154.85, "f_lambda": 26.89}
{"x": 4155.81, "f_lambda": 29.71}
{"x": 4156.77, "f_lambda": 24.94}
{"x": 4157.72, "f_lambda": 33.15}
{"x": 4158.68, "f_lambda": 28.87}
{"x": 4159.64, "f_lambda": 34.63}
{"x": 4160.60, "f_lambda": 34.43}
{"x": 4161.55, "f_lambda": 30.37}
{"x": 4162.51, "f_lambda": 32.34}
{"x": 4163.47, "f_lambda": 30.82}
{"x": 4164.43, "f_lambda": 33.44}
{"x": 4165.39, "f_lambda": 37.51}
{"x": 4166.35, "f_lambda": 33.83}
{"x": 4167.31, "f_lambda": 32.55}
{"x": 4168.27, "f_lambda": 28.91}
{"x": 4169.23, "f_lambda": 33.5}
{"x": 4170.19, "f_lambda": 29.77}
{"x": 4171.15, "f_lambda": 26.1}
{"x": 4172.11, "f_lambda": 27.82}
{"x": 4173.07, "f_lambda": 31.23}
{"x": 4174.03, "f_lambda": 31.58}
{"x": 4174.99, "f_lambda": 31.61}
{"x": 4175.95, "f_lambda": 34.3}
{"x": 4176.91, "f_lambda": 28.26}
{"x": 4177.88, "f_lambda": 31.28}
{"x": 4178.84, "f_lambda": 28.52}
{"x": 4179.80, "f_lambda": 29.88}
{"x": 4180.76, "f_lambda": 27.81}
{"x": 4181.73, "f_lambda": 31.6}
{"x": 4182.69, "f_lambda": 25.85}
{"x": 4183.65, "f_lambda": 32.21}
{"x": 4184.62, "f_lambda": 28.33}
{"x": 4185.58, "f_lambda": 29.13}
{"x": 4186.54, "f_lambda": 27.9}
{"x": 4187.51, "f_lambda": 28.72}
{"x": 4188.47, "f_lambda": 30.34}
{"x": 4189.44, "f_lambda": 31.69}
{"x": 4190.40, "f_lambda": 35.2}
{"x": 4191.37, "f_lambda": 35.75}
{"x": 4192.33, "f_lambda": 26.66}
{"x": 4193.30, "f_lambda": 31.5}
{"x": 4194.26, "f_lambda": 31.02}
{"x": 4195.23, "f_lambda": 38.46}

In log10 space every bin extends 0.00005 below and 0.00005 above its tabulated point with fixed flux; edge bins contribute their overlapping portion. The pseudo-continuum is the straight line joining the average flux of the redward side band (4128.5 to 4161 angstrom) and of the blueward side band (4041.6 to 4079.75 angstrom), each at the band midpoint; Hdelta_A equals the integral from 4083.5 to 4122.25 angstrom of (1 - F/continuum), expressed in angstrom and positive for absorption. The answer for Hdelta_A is 7.3 angstrom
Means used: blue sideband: 31.7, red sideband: 30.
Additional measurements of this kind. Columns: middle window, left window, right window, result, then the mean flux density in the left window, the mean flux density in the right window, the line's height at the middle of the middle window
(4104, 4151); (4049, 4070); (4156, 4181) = 4.9 angstrom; 32.4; 31.1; 31.6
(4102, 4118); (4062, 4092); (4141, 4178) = 3.2 angstrom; 30.2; 30.5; 30.3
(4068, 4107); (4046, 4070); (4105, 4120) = 2.6 angstrom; 32.2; 25.3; 28.5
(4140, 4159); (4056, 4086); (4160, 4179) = 1.2 angstrom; 31.5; 31.5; 31.5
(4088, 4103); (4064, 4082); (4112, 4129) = 3.1 angstrom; 31.2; 29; 30.1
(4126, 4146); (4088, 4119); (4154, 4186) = -1.9 angstrom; 24.2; 30.6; 27.4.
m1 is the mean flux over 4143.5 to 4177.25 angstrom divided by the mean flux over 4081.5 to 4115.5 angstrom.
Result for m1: 1.24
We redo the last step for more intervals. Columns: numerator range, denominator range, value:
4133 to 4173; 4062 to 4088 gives 1.00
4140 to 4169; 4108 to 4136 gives 1.07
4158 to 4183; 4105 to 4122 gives 1.21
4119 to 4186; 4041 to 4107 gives 1.04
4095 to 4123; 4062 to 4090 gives 0.79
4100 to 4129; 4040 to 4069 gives 0.81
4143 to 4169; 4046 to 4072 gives 0.95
